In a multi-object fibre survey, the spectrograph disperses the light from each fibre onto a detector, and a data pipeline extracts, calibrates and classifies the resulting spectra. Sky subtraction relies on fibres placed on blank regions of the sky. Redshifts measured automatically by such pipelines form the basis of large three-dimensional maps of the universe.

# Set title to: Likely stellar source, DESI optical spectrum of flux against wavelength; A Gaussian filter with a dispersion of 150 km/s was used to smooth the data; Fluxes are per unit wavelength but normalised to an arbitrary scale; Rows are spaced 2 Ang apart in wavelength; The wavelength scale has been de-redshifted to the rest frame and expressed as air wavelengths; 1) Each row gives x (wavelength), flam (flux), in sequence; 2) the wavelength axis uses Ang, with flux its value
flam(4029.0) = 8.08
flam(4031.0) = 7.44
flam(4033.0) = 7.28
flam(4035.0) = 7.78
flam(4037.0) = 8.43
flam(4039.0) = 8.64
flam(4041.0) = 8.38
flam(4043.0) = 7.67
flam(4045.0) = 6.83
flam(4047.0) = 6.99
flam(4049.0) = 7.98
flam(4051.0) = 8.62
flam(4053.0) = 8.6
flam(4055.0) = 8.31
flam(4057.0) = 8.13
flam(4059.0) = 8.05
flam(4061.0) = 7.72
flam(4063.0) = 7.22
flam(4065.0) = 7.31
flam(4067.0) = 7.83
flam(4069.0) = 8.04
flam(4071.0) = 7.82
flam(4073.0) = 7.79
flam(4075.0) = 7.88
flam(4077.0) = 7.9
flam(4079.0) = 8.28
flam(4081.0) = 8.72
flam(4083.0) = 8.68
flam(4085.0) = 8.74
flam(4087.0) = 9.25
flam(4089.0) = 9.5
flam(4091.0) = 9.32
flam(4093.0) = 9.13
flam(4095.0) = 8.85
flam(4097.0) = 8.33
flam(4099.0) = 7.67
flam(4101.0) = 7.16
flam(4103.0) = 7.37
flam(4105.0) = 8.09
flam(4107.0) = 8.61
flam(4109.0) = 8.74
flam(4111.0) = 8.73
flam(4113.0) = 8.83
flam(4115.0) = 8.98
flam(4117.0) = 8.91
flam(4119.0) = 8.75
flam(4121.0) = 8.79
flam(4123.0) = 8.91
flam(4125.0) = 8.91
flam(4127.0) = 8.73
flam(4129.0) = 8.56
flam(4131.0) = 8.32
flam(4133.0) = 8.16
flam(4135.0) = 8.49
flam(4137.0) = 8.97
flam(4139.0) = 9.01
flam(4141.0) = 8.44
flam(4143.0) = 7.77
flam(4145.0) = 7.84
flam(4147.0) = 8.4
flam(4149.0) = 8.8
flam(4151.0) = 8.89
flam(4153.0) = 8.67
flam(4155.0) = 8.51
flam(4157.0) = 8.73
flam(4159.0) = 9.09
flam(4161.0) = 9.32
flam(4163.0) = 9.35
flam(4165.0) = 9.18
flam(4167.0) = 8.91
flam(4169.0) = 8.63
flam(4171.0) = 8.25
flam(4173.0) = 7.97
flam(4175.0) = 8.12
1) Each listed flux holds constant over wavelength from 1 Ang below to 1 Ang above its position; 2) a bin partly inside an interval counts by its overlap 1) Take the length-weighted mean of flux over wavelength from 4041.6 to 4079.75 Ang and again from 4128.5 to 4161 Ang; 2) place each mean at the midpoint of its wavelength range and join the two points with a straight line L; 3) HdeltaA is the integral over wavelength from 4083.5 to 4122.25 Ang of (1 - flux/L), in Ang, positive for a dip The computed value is -2.0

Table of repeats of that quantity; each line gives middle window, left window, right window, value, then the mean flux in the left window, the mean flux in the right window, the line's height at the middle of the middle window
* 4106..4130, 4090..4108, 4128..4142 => -1.02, 8.28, 8.56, 8.43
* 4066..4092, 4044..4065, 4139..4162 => -1.36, 7.82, 8.61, 8.02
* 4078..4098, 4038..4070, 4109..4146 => -1.58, 7.9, 8.62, 8.23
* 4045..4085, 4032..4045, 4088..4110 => 0.85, 7.94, 8.43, 8.15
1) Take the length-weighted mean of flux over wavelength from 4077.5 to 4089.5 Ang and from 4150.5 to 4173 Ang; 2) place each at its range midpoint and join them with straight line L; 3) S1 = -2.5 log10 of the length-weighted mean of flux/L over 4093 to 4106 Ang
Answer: 0.10 mag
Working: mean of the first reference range 8.79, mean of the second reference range 8.83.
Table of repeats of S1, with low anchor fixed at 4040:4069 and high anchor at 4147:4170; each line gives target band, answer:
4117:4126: -0.041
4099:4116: 0.013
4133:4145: 0.031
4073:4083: -0.017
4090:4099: -0.067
